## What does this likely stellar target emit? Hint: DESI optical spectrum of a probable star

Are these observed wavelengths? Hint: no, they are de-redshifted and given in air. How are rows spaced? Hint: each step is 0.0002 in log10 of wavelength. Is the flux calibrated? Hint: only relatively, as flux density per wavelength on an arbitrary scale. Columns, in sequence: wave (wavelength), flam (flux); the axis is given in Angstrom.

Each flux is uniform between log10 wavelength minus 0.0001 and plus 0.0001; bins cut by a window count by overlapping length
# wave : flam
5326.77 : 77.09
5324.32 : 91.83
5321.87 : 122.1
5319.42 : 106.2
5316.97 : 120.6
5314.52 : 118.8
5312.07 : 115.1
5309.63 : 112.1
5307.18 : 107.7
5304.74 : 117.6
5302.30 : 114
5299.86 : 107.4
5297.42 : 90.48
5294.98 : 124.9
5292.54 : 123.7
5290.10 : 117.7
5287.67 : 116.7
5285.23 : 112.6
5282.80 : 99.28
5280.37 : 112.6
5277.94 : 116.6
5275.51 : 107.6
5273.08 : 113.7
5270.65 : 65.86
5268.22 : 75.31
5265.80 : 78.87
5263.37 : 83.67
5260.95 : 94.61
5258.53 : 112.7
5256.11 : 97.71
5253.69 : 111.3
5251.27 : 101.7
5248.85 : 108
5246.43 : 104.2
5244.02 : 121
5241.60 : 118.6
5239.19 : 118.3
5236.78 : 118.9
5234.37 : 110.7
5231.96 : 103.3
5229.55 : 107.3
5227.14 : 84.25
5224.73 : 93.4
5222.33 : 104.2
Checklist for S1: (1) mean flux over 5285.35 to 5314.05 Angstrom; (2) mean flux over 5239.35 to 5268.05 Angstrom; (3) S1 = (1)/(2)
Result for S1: 1.1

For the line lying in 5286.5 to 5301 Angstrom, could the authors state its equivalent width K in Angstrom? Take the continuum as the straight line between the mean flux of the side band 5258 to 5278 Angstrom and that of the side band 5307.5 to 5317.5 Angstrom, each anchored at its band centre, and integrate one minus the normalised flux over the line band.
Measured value -1.1 Angstrom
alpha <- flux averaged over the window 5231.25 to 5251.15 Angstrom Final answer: 113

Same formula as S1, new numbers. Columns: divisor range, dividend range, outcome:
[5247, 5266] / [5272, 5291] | 1.12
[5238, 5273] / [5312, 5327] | 1.09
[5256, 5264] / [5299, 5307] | 1.15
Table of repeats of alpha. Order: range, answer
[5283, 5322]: 114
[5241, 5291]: 103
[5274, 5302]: 112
